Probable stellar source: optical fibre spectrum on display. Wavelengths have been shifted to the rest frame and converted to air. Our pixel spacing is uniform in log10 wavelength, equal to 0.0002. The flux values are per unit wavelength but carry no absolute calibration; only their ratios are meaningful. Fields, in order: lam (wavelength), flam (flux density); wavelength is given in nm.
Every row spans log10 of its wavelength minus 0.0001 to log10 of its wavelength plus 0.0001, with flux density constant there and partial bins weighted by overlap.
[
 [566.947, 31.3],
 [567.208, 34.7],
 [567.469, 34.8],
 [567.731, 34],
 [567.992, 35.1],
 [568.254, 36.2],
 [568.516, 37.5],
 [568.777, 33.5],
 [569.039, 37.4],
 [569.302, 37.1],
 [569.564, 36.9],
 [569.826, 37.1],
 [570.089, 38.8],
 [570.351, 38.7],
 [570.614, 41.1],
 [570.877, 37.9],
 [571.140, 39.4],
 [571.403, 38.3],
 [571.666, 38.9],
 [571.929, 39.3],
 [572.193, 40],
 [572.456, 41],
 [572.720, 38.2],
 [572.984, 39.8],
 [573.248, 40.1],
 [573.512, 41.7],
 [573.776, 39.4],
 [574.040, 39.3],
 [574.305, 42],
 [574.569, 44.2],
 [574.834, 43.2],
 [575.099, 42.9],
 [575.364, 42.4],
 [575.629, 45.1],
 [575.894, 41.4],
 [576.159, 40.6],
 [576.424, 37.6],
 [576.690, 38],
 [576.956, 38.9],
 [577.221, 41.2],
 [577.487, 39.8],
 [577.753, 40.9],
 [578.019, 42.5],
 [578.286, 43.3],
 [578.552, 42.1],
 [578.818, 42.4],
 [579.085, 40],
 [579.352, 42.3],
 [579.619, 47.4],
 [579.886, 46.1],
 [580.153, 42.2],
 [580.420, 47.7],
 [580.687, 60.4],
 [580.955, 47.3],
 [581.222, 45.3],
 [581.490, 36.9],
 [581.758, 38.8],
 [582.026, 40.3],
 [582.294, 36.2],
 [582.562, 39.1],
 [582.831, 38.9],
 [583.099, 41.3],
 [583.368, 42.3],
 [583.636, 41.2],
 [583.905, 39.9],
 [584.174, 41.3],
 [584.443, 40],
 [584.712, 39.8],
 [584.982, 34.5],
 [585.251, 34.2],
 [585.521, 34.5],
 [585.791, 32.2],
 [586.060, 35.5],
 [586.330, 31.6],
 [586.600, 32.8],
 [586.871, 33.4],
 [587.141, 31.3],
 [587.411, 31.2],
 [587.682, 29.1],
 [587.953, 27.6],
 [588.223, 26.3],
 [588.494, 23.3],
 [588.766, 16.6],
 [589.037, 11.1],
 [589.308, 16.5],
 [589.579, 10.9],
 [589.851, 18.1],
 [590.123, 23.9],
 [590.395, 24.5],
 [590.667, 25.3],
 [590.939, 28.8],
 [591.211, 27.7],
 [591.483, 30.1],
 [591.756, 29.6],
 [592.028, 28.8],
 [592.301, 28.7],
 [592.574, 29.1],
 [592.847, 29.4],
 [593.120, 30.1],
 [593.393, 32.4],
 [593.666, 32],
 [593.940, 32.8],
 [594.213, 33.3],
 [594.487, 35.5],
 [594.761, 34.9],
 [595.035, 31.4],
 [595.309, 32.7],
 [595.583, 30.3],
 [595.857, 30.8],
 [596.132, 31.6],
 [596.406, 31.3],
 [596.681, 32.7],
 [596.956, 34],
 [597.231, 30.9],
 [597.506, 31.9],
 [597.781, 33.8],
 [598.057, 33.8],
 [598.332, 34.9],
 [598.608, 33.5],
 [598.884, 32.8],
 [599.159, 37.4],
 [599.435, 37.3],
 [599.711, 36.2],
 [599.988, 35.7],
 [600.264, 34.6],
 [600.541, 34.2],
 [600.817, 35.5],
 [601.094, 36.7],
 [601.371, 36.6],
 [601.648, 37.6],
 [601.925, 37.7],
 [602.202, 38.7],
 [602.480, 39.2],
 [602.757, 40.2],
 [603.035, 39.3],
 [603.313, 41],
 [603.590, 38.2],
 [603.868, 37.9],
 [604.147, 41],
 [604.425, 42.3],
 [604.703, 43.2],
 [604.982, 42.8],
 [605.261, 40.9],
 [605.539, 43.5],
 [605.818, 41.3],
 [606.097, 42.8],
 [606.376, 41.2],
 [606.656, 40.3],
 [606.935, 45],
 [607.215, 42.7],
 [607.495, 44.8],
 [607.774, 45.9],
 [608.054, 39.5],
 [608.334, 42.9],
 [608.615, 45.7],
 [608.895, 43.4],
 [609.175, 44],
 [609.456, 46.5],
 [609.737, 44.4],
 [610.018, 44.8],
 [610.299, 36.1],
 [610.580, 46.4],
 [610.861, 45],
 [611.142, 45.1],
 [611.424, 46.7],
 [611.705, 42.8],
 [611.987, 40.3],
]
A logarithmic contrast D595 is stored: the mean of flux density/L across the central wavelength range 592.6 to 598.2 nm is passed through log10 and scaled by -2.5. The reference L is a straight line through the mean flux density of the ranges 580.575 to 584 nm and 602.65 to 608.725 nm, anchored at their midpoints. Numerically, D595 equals 0.287 mag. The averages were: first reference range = 42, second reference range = 41.9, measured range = 32.2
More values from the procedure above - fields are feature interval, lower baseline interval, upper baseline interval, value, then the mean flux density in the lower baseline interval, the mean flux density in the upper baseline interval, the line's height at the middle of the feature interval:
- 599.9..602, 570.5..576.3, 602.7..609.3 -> 0.16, 40.7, 42.1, 41.9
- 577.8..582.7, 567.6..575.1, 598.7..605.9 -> -0.12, 38.9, 38.5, 38.8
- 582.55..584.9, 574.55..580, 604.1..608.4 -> 0.05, 42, 42.5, 42.1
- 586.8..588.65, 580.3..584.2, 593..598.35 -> 0.32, 42.5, 32.5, 38.4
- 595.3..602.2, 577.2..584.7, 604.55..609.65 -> 0.24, 42.4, 43.1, 42.9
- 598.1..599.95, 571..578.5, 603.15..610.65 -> 0.19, 40.7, 42.5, 42.1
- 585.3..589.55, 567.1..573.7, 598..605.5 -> 0.36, 37.9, 37.9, 37.9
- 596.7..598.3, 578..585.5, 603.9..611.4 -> 0.28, 41.8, 43.1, 42.6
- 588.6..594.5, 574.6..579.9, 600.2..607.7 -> 0.49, 41.9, 40.1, 40.9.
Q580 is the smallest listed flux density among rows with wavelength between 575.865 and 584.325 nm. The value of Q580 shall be 36.2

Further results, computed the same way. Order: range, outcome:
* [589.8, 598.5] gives 18.1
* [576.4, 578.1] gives 37.6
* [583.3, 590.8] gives 10.9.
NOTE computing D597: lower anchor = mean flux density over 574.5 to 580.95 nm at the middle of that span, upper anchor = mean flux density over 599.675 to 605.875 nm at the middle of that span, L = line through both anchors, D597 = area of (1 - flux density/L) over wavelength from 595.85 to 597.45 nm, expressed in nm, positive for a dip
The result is 0.32 nm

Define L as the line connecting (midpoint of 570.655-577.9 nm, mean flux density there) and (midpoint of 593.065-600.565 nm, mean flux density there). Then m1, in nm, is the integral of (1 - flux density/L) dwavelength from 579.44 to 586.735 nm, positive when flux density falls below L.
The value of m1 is -0.49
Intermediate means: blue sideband 40.4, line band 40.3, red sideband 33.3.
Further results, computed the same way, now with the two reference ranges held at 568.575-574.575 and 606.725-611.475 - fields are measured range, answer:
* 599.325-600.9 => 0.27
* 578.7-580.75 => -0.28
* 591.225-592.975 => 0.53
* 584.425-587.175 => 0.44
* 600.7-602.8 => 0.26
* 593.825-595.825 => 0.44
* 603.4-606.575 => 0.15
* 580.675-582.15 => -0.12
